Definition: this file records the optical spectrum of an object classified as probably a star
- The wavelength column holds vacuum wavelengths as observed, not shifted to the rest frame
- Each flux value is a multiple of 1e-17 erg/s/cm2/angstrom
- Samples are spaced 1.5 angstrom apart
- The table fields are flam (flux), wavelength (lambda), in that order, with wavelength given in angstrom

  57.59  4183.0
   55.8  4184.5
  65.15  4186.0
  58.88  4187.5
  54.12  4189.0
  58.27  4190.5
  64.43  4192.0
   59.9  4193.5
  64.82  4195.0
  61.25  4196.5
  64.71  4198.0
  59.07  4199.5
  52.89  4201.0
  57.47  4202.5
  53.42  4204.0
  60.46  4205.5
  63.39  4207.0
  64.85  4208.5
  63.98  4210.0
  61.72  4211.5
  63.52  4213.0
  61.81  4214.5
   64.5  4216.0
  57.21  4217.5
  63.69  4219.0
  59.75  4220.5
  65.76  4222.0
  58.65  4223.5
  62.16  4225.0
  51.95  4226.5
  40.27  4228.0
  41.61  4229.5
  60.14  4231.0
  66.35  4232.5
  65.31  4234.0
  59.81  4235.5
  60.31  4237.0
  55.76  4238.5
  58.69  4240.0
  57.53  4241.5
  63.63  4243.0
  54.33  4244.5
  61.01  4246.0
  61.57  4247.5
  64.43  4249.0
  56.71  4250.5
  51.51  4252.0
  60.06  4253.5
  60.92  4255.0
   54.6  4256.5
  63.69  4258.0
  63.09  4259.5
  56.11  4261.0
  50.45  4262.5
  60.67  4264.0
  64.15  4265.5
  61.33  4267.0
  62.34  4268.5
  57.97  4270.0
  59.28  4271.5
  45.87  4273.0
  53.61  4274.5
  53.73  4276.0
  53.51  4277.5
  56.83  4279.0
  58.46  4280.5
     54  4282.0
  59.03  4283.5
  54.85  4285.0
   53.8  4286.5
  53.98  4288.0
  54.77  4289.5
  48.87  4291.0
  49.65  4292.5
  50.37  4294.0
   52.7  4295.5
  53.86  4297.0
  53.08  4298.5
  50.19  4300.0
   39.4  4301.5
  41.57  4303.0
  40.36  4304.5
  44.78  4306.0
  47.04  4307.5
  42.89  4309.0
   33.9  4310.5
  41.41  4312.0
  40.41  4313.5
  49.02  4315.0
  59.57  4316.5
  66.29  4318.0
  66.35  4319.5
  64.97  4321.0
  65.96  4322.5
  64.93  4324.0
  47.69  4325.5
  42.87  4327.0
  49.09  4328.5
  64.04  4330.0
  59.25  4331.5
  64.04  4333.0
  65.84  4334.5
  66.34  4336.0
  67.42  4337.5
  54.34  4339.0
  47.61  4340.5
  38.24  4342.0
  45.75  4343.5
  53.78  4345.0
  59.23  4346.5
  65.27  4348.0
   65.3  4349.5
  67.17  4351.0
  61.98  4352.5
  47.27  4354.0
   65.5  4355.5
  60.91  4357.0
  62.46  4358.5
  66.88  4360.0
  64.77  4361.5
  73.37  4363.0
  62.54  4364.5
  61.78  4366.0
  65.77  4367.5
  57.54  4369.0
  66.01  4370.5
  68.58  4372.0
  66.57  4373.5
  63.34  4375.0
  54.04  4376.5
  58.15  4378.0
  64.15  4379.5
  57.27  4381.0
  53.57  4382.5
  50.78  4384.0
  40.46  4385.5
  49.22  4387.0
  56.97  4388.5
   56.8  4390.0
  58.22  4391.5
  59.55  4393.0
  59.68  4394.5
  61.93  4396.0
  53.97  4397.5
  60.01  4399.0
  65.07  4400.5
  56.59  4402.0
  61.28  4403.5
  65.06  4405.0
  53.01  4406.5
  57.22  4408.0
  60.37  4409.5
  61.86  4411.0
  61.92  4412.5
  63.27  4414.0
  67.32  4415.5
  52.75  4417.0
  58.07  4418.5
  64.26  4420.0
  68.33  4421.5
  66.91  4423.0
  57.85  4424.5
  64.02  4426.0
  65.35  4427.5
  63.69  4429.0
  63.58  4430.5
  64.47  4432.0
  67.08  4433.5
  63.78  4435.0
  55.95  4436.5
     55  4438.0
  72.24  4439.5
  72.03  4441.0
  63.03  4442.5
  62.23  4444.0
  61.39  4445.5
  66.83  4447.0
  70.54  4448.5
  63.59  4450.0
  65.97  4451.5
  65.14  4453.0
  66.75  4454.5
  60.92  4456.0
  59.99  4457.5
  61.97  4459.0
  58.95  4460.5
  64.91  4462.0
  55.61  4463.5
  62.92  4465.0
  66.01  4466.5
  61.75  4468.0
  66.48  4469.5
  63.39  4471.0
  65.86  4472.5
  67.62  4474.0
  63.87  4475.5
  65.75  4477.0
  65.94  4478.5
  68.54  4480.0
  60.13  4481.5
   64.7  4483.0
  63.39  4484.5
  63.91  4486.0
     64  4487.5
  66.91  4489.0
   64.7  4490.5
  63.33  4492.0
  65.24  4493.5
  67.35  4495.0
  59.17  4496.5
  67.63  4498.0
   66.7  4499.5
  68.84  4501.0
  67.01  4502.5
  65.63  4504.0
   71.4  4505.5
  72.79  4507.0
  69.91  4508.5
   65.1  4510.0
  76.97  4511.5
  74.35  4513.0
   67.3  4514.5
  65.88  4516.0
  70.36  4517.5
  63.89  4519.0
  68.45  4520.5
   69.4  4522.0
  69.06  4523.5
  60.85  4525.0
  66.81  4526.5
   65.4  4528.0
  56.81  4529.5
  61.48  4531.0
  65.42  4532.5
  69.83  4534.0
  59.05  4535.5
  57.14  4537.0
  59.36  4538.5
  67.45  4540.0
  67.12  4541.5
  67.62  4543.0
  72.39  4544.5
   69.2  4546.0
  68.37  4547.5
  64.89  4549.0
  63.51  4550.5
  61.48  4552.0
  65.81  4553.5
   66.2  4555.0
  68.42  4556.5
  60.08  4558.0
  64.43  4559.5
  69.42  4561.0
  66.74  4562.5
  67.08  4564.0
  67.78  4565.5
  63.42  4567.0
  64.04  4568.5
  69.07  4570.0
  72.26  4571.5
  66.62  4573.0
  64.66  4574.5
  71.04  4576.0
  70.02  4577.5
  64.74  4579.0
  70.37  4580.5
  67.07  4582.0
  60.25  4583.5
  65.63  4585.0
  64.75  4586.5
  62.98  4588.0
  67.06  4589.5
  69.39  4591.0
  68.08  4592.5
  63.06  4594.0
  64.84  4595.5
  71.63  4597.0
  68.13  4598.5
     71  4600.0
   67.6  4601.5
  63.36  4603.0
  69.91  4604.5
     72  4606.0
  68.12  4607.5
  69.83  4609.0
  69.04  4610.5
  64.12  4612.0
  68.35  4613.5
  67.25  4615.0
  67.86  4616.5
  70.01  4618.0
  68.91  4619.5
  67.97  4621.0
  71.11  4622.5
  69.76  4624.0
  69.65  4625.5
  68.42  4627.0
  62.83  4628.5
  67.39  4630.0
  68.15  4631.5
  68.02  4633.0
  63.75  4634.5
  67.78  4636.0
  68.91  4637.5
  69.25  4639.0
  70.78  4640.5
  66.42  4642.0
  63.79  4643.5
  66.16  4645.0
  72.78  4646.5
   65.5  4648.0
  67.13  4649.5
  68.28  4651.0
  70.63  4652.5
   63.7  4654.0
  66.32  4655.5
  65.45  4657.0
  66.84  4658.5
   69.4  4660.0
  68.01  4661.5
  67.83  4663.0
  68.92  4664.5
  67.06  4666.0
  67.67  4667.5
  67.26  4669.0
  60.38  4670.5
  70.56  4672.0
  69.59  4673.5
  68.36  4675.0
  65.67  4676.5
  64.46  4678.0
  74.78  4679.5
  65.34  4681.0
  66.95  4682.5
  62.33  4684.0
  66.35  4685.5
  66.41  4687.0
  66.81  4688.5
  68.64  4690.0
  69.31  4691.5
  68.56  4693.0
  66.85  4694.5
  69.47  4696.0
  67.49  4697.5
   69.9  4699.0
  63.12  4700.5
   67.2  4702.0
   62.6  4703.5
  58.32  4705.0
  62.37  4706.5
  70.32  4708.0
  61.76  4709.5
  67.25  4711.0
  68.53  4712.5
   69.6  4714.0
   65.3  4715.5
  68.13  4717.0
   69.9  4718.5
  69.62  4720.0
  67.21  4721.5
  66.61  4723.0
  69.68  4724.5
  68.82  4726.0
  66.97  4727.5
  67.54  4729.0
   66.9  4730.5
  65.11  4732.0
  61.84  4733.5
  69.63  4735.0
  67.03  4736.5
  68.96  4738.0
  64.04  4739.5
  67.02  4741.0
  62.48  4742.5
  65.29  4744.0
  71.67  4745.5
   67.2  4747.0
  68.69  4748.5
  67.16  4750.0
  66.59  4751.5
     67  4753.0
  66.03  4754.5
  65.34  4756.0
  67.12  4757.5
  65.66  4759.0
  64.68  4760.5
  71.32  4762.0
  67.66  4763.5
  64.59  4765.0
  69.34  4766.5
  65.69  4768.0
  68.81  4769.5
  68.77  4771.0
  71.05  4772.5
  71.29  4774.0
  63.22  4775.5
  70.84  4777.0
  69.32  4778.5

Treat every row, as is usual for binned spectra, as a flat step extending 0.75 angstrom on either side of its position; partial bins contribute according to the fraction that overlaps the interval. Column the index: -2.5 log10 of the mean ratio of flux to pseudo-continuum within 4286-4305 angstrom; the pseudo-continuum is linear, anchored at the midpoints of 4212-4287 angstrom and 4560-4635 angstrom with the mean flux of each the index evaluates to 0.20 mag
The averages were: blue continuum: 58.2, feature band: 49.5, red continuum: 67.5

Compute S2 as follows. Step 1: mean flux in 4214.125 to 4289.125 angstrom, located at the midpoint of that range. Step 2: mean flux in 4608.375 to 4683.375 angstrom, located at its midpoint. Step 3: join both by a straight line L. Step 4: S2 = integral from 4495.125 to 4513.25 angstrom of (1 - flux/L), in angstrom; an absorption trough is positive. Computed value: -1.2 angstrom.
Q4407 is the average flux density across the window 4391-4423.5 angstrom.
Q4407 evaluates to 60.7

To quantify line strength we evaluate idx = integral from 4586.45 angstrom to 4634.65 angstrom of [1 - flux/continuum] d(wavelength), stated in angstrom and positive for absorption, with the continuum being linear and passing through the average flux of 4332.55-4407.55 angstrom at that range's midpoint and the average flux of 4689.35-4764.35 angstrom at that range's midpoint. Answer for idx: -2.5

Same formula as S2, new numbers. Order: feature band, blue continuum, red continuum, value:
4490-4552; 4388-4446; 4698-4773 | -3.0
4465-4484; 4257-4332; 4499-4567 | -0.5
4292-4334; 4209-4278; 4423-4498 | 6.0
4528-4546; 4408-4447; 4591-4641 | 0.5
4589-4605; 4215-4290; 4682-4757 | -0.8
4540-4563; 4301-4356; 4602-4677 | -0.9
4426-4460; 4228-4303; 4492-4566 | -0.6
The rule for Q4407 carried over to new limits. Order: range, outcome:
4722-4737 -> 67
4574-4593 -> 66.6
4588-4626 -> 68.2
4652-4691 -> 67.1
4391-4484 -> 62.8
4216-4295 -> 57.2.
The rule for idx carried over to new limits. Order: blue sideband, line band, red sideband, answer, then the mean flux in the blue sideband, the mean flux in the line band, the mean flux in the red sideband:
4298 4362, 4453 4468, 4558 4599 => -0.2 angstrom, 55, 62.1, 66.7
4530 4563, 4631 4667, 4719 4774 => -0.7 angstrom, 65.2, 67.5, 67.3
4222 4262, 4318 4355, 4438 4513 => 1.7 angstrom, 58.2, 58.3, 65.4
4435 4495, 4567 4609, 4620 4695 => -0.7 angstrom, 64.1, 67.3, 67.5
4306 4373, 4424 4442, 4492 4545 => -0.4 angstrom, 57.9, 63.8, 66.5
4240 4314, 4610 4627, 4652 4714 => -1.0 angstrom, 53.7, 68.5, 66.8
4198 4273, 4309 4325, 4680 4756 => 1.5 angstrom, 59.1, 54.6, 66.8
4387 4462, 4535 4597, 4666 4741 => -1.5 angstrom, 62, 66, 66.9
